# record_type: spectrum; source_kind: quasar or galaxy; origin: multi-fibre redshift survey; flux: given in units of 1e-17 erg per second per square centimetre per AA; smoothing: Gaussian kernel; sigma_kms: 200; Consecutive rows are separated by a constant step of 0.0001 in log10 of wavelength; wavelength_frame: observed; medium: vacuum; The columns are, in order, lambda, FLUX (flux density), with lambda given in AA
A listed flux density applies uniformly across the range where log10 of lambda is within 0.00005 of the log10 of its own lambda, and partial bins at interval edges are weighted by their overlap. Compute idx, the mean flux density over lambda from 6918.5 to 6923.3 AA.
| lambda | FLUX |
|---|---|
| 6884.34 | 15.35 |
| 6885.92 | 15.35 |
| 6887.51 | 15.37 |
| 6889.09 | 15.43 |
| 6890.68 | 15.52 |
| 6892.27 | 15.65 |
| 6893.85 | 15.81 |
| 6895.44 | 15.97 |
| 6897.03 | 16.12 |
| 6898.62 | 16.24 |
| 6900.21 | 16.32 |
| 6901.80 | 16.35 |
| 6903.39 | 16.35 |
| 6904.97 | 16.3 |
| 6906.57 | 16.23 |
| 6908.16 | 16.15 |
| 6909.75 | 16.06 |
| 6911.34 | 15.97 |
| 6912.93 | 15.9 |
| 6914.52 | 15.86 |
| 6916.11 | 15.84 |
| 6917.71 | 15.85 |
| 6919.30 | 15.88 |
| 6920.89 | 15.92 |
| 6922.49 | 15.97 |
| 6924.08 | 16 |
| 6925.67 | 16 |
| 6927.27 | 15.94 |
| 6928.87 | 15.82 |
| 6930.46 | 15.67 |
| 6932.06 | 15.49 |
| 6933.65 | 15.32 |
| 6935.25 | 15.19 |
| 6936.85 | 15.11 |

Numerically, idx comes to 15.9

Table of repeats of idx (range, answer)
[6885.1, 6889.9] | 15.4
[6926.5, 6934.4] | 15.7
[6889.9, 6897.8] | 15.8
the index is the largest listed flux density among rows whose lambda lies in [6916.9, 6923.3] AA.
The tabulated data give 15.97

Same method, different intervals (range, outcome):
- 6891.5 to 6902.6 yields 16.35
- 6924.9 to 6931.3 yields 16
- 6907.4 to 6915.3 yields 16.15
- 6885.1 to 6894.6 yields 15.81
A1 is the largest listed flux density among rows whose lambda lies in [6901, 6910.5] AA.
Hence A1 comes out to 16.35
